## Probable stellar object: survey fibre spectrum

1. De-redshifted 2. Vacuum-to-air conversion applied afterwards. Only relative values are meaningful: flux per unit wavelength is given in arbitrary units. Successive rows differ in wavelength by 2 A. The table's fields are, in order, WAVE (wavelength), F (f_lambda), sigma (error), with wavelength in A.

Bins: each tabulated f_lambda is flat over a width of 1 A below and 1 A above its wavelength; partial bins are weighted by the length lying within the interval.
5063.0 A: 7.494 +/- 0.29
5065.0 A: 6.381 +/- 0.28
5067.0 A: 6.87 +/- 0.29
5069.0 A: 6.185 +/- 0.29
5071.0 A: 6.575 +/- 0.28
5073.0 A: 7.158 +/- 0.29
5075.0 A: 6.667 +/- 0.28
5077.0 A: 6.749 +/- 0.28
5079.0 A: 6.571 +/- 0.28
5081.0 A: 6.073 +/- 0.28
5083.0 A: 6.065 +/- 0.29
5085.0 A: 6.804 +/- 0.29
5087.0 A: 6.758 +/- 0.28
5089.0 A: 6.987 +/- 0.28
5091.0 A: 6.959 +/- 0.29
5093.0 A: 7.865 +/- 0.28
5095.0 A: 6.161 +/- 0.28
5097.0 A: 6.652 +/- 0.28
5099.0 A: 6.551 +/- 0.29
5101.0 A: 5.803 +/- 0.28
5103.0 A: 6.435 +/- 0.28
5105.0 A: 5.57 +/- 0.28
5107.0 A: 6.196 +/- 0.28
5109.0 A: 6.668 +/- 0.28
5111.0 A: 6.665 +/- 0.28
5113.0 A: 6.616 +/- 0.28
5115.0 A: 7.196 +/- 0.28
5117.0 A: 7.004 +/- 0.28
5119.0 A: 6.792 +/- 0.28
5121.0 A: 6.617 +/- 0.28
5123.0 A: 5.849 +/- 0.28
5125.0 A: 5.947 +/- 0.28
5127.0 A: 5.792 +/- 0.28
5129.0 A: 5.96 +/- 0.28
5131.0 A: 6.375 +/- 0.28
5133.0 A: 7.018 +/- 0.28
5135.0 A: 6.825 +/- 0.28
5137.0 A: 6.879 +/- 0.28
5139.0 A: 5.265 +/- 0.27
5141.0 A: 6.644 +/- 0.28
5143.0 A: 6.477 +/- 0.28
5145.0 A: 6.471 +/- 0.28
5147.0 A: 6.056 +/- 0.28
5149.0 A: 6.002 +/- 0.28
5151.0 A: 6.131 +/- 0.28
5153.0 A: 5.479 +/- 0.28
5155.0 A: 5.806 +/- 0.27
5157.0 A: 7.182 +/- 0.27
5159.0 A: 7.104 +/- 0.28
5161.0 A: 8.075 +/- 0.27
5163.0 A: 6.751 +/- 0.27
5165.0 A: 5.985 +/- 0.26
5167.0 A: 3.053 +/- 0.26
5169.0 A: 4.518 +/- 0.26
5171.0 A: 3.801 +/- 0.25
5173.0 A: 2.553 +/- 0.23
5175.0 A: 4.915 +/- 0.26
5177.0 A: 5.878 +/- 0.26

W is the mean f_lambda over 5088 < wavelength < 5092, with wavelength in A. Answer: 6.97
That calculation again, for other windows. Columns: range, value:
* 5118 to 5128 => 6.2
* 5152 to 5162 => 6.73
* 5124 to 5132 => 6.02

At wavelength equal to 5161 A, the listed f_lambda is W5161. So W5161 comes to 8.075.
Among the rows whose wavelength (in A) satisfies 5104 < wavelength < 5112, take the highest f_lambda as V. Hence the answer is 6.668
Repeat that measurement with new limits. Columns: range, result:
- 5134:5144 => 6.879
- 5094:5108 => 6.652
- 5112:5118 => 7.196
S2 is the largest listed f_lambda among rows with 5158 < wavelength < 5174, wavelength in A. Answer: 8.075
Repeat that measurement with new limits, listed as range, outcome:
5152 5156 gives 5.806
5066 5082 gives 7.158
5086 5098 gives 7.865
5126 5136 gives 7.018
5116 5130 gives 7.004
